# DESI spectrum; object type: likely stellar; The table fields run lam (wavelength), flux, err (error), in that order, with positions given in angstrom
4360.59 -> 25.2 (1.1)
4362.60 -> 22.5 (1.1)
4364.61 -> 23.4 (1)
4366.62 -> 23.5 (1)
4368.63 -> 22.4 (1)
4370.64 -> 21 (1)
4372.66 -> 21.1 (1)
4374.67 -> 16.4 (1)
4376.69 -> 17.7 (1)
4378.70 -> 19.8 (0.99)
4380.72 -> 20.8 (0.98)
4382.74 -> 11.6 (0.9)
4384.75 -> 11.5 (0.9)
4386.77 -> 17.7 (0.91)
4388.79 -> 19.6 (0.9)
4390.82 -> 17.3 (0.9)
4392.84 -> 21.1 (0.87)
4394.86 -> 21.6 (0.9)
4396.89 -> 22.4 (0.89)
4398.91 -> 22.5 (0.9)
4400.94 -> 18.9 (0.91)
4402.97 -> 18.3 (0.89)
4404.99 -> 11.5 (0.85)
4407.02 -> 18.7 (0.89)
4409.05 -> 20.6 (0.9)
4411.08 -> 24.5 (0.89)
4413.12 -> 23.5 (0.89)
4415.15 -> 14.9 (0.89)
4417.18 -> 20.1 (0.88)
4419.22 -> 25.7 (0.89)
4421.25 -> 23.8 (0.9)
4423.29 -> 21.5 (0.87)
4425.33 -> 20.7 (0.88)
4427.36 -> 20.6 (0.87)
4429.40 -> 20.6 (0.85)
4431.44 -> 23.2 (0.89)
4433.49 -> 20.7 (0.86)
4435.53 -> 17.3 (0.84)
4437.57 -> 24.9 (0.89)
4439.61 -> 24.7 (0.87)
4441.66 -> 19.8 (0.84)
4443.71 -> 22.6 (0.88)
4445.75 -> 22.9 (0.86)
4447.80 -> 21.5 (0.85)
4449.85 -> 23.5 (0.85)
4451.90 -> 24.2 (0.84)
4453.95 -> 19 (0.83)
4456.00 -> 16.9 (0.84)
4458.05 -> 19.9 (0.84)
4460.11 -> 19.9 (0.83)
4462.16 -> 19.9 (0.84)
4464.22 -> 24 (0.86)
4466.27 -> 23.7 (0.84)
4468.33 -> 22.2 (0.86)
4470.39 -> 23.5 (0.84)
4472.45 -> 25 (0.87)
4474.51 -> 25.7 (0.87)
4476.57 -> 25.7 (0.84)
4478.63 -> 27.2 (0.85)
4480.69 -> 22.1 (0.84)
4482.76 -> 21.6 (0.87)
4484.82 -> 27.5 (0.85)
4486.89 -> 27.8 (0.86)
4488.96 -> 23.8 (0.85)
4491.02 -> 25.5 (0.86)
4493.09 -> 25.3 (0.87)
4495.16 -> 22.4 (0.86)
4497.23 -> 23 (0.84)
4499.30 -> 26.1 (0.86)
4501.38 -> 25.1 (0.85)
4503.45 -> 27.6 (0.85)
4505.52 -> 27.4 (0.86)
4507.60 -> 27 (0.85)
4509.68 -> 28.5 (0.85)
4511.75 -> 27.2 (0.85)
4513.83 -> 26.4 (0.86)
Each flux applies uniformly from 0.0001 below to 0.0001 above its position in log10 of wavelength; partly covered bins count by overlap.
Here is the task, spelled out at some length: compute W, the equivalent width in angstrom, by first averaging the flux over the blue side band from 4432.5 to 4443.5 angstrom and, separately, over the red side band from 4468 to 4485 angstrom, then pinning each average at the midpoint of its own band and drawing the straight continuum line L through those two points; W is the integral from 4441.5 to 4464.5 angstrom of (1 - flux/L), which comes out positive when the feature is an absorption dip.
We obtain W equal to 1.5 angstrom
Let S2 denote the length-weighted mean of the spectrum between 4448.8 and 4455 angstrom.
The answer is 22.2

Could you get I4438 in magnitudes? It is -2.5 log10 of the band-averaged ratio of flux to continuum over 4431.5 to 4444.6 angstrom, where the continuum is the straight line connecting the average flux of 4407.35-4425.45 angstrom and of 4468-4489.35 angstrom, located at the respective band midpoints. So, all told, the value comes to 0.05 mag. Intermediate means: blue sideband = 21.6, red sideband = 24.8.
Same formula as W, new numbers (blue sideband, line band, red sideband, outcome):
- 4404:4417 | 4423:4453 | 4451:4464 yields -3.4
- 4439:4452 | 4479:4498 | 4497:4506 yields 0.6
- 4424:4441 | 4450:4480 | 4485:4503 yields 1.0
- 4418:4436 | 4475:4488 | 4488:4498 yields -0.9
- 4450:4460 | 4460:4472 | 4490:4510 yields -0.5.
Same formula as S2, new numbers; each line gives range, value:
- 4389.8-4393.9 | 19.2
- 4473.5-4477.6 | 25.7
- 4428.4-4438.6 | 21.3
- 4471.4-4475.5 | 25.3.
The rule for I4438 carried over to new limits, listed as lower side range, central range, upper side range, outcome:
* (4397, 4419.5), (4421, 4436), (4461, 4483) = 0.00 mag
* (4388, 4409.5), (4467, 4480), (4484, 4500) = -0.04 mag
